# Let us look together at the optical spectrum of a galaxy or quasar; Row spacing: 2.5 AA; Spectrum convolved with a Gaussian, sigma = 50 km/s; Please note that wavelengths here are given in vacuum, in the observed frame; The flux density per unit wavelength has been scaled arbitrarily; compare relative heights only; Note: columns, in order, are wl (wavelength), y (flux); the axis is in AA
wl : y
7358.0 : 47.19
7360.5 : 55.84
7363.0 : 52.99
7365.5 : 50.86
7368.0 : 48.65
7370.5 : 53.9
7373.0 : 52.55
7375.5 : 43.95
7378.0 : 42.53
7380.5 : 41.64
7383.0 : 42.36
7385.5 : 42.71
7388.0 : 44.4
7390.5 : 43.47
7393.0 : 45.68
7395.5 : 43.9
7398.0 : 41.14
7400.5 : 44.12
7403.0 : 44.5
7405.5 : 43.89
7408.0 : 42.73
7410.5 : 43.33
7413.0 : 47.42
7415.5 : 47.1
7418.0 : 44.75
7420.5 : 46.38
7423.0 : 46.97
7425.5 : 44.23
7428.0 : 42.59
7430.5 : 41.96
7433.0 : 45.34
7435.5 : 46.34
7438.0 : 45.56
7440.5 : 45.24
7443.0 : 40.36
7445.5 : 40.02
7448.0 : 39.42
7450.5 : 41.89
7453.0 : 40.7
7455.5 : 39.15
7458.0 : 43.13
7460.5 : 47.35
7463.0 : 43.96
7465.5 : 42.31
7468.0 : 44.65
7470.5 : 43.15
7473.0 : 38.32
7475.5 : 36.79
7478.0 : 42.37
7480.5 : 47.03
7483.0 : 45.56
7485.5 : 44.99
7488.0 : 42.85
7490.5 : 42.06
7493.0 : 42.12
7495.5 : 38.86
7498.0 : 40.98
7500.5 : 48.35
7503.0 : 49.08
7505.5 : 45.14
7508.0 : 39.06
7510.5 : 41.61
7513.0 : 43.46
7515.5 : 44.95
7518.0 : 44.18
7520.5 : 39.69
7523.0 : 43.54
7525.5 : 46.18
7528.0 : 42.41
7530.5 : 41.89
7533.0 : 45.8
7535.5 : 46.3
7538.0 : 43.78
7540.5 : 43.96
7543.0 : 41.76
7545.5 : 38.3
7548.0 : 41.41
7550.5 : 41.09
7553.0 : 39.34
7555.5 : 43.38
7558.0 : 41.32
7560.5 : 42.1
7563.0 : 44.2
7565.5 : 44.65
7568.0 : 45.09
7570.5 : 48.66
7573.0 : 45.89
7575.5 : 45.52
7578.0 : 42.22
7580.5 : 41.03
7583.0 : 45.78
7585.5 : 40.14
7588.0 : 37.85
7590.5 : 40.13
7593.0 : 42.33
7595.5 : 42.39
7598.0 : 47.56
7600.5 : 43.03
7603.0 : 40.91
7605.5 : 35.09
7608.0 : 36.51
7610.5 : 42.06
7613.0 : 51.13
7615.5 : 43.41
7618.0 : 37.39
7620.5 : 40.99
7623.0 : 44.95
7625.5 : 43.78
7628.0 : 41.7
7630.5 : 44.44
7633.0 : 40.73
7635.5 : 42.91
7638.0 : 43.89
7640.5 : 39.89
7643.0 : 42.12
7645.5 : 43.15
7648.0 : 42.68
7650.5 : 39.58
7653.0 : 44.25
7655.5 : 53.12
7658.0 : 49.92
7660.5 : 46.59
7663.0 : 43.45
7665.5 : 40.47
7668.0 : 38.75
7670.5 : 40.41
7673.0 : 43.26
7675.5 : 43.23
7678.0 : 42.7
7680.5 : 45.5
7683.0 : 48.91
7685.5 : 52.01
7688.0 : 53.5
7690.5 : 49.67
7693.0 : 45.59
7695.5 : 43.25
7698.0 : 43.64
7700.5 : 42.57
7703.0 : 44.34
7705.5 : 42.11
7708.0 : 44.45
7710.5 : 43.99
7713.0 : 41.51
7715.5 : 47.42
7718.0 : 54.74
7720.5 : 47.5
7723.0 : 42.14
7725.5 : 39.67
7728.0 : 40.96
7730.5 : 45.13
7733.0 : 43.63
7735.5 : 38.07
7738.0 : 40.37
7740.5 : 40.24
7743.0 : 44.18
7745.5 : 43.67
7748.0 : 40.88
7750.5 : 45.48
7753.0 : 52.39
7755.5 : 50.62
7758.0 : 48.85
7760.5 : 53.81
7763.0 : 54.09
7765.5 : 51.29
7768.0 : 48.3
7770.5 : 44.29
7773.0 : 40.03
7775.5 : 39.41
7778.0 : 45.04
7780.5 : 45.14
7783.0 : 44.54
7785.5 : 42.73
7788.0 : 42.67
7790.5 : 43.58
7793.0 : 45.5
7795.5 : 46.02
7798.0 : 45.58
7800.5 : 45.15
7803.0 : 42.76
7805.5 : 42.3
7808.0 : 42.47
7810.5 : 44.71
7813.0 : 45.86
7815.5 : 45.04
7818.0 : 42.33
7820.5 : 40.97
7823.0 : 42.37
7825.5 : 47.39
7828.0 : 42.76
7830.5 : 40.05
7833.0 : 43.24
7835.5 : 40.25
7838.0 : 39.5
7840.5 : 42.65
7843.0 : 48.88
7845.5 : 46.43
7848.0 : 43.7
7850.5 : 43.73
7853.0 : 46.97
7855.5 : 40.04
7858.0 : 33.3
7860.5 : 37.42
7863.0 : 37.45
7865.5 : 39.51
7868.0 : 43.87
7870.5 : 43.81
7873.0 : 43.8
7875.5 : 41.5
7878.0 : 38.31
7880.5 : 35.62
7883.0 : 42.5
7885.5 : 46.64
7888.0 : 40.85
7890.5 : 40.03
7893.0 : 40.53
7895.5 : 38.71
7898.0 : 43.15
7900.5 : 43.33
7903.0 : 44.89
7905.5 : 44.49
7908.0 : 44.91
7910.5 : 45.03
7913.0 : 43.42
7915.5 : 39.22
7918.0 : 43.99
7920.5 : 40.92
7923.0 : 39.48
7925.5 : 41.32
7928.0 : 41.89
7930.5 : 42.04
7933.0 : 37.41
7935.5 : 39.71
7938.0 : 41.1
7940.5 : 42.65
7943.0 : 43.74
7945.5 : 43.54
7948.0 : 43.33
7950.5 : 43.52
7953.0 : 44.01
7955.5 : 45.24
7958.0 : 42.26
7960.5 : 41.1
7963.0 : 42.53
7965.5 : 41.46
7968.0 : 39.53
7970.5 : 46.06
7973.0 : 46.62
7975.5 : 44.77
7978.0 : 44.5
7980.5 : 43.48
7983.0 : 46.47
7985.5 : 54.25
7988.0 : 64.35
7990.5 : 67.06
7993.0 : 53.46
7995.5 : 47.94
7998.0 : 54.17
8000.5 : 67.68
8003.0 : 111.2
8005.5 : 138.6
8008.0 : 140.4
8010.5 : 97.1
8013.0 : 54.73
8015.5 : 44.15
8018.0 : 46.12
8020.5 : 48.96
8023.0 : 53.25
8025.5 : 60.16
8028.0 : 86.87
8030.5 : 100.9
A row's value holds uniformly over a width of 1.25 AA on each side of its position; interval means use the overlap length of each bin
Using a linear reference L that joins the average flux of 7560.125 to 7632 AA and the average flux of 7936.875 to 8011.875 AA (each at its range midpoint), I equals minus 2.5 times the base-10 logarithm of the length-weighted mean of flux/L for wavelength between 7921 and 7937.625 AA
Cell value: 0.35 mag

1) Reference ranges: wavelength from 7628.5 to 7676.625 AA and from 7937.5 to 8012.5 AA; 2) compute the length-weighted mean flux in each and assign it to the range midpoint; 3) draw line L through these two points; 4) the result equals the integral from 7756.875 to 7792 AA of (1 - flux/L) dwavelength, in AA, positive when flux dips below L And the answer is 1.9 AA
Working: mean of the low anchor 43.3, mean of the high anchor 57.5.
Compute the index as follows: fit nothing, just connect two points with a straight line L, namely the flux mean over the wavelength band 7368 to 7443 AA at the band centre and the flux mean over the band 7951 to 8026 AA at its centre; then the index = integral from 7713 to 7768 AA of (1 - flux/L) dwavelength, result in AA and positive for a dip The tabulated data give 7.29 AA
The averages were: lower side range 44.8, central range 45.9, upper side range 58.9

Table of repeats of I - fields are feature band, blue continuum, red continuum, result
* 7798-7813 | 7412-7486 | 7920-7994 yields 0.016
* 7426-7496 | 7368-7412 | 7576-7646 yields 0.028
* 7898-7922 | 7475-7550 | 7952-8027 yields 0.289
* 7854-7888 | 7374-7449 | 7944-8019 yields 0.341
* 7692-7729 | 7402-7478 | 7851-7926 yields -0.051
